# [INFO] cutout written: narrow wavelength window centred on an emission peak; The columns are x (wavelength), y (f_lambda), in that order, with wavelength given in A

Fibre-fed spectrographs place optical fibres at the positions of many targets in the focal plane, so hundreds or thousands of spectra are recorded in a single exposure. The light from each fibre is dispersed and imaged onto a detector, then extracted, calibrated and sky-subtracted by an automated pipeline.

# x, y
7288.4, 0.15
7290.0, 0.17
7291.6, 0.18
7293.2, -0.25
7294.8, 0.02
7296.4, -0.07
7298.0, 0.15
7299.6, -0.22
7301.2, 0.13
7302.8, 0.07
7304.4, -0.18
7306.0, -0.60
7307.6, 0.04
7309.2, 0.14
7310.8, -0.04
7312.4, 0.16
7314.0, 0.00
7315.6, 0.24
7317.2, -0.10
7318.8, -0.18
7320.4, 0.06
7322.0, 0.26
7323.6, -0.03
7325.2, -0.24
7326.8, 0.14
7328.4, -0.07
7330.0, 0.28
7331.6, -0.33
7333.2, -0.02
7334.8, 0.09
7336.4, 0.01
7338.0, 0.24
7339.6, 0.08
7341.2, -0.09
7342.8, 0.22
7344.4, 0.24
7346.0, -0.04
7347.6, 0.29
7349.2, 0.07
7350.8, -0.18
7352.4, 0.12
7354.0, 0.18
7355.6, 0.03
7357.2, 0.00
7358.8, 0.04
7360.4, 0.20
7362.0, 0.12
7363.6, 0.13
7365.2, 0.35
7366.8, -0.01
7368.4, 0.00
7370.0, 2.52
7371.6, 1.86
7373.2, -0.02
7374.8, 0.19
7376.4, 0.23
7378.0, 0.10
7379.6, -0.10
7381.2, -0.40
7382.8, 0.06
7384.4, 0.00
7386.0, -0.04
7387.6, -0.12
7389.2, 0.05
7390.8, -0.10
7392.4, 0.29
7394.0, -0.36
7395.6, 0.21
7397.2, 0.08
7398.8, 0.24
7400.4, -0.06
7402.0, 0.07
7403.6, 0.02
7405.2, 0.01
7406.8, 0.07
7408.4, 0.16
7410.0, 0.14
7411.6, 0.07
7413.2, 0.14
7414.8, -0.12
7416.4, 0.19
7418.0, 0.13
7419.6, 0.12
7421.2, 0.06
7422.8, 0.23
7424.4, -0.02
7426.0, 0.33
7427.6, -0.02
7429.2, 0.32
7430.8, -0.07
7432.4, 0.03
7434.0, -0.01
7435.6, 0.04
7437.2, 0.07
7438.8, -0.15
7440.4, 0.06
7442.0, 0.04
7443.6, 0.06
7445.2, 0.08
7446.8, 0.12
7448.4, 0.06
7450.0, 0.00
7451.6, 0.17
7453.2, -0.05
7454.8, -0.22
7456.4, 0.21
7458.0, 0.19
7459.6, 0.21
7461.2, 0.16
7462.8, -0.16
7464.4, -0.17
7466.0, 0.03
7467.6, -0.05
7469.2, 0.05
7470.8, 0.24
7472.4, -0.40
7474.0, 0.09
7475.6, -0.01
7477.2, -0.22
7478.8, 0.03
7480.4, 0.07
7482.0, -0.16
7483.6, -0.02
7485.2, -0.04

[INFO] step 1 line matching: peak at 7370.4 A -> Halpha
